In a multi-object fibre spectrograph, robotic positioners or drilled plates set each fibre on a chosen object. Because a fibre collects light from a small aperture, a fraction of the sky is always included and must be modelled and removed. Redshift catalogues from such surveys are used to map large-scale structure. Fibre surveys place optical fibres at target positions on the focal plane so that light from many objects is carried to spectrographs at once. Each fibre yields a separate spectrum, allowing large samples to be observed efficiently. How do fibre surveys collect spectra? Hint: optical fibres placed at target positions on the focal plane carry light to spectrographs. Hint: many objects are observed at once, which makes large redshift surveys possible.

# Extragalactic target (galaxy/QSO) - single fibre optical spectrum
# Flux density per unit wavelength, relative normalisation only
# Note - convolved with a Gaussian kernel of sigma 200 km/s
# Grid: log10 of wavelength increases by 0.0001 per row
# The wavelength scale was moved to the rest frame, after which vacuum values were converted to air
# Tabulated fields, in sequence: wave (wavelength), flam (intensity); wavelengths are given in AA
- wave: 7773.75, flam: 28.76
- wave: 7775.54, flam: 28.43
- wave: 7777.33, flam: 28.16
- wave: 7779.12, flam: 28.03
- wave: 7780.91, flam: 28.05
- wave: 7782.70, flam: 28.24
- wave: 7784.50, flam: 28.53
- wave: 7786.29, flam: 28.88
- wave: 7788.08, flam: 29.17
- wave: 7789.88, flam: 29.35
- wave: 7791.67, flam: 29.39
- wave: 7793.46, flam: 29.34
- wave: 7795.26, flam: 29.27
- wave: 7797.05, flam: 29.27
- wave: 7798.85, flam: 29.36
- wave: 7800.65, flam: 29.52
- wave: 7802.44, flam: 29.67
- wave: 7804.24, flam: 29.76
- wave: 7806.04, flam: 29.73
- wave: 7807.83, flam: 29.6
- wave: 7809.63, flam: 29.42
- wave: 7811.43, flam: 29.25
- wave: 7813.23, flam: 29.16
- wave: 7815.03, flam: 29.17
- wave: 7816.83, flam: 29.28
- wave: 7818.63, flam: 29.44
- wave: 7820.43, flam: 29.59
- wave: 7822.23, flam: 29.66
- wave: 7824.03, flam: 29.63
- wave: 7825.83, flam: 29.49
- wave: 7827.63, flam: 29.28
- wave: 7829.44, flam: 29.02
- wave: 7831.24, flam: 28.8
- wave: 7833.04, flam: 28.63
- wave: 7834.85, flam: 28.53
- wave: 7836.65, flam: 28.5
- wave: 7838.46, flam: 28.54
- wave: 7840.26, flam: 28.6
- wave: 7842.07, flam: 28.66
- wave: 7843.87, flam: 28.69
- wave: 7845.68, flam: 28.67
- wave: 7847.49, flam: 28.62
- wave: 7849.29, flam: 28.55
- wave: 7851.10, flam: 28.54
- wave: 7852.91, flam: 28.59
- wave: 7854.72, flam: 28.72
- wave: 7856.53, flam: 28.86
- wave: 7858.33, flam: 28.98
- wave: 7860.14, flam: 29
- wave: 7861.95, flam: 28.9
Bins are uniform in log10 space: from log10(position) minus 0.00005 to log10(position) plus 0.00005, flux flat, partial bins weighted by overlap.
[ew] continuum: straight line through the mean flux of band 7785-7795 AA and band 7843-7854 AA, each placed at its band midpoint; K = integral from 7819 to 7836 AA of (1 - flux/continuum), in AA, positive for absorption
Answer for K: -0.21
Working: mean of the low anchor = 29.2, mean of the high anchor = 28.6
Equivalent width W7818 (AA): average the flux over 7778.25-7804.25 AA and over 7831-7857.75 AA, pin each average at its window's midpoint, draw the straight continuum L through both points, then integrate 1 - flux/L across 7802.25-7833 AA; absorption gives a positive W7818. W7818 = -0.6 AA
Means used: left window 29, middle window 29.4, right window 28.6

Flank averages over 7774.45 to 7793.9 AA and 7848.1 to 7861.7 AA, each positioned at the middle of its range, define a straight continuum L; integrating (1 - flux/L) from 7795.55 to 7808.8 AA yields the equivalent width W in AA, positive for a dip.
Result -0.4 AA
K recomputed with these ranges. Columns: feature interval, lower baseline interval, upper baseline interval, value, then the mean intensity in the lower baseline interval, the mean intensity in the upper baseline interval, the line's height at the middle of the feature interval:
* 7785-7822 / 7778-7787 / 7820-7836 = -0.9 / 28.3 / 29.2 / 28.7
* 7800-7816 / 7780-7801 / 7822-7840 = -0.3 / 29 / 29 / 29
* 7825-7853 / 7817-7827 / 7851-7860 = 0.4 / 29.6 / 28.8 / 29.2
